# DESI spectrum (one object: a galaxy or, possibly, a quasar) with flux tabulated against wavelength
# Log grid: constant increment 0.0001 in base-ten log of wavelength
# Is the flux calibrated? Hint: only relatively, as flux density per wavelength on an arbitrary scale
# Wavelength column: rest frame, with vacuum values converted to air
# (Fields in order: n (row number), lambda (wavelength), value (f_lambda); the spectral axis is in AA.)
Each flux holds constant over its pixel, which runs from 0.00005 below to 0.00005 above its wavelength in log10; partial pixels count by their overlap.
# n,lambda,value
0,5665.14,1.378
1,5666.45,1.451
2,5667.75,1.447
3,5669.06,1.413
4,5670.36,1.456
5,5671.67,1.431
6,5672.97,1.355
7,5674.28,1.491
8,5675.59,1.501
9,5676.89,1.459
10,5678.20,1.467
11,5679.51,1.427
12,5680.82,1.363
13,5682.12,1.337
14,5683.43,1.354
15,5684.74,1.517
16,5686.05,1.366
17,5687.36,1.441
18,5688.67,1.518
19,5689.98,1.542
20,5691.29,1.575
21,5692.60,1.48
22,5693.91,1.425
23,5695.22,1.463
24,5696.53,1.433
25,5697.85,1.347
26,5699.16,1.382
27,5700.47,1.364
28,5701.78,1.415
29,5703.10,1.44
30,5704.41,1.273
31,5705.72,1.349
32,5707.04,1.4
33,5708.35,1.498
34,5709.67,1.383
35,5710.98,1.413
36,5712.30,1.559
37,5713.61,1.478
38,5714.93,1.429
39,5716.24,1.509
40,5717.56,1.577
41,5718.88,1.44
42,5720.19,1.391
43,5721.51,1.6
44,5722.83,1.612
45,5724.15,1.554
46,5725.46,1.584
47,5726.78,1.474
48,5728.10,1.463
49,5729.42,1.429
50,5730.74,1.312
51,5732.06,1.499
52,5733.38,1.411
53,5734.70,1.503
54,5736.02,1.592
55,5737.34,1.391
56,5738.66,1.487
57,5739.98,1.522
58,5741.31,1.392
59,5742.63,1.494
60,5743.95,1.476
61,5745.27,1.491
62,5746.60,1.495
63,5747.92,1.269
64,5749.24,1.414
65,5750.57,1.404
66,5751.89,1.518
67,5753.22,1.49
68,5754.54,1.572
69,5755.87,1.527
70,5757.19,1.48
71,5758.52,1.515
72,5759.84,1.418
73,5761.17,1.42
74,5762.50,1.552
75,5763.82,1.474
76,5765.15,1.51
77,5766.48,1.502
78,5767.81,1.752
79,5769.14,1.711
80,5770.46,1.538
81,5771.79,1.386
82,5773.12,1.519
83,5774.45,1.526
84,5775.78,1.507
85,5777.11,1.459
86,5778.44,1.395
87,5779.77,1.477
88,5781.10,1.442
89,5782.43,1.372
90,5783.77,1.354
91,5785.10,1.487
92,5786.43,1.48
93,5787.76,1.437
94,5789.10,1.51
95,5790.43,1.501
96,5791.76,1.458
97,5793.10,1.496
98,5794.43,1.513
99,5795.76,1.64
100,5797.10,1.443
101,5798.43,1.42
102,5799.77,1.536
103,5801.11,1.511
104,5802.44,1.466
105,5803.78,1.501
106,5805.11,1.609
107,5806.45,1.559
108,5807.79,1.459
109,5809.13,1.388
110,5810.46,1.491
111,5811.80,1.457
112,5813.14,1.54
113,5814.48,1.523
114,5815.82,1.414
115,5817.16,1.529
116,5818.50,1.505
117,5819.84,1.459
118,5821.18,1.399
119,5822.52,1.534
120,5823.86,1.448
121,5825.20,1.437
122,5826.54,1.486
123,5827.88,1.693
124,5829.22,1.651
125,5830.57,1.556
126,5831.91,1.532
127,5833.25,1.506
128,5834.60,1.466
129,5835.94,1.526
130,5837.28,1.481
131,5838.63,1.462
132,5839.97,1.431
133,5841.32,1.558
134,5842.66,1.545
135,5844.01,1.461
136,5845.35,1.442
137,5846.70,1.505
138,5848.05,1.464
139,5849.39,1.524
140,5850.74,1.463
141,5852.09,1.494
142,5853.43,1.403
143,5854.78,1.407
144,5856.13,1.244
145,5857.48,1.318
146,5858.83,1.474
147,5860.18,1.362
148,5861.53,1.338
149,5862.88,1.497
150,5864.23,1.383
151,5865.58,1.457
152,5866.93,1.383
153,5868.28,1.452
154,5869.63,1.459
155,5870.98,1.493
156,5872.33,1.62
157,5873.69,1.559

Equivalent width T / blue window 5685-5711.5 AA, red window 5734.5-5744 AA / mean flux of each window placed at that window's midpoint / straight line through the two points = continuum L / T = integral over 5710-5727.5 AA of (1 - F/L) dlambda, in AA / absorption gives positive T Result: -0.6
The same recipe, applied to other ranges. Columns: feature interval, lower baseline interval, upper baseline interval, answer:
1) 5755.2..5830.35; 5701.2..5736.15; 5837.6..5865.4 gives -2.4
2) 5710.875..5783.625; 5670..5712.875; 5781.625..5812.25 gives -1.4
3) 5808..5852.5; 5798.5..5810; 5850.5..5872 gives -1.1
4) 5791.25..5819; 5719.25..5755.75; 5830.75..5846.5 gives -0.2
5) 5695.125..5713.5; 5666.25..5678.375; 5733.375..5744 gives 0.7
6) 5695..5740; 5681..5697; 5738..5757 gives 0.1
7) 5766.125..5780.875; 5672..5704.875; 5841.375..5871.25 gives -0.9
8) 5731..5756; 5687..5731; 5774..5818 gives 0.0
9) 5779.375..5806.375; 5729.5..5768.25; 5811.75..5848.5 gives 0.1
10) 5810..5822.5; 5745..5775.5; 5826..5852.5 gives 0.2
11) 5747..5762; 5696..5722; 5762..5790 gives 0.2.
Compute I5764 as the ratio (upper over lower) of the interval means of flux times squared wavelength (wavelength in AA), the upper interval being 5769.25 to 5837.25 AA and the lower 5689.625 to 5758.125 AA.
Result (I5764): 1.05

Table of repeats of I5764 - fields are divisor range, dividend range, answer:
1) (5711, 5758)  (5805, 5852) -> 1.05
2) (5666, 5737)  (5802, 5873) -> 1.07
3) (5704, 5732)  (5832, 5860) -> 1.04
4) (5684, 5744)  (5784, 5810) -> 1.05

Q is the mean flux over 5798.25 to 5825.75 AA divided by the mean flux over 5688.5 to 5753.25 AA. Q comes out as 1.02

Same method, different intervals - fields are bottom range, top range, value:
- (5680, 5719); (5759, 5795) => 1.04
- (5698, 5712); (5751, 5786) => 1.07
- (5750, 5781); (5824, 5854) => 1.00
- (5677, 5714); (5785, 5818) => 1.05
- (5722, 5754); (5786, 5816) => 1.02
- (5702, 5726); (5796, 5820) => 1.02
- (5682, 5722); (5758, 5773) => 1.06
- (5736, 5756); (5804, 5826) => 1.01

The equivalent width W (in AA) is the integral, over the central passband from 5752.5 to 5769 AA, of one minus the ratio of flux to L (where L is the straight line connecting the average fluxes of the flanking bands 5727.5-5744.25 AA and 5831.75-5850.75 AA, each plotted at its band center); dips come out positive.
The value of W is -0.6 AA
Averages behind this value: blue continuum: 1.46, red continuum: 1.49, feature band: 1.52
